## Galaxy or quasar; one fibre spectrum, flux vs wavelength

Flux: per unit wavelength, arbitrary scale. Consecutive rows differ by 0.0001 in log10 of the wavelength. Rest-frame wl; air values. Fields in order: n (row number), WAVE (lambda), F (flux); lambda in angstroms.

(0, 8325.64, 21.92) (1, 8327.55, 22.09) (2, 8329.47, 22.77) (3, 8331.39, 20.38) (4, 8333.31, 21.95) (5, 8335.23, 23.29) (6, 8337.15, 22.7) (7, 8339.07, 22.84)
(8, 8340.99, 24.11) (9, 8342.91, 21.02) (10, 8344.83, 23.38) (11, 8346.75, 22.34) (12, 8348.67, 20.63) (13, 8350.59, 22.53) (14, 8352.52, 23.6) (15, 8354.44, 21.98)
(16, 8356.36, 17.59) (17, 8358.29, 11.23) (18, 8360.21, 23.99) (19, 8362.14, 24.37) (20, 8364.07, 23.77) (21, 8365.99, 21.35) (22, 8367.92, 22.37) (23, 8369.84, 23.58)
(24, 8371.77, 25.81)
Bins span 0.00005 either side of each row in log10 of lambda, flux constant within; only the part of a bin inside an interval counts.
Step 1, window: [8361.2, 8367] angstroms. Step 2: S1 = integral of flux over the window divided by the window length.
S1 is 23.1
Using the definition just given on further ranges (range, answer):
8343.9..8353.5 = 22.5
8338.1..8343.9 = 22.7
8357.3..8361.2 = 17.6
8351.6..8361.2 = 19.7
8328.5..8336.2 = 22.1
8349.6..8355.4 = 22.7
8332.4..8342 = 23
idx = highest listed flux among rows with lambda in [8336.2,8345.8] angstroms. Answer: 24.11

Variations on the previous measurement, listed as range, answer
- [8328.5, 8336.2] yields 23.29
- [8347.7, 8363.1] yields 24.37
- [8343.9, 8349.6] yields 23.38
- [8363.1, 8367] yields 23.77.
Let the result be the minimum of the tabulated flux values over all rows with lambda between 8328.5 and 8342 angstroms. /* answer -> 20.38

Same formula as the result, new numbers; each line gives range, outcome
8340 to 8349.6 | 20.63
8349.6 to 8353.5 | 22.53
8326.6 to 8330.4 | 22.09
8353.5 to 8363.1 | 11.23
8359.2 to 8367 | 21.35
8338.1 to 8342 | 22.84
